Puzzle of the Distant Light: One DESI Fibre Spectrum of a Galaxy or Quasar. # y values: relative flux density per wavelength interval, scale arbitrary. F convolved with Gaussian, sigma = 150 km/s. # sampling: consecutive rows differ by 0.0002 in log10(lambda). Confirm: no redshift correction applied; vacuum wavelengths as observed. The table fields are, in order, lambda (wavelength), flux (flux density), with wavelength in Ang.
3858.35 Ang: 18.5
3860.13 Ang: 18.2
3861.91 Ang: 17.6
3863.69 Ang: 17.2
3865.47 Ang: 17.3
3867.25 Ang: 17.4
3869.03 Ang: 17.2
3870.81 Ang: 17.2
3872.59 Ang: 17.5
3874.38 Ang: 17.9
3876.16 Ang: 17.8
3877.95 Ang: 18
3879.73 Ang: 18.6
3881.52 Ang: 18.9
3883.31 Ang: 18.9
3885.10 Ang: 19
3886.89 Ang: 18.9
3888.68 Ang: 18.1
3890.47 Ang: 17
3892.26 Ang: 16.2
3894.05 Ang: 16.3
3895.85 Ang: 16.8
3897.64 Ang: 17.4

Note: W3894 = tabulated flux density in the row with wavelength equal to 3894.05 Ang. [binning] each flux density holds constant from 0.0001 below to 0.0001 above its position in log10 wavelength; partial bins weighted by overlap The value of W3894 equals 16.3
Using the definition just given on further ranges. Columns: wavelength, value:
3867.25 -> 17.4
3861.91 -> 17.6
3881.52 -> 18.9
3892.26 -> 16.2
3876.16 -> 17.8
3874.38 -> 17.9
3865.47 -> 17.3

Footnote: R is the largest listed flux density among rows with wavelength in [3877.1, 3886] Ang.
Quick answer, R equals 19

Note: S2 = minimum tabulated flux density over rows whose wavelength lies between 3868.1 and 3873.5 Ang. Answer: 17.2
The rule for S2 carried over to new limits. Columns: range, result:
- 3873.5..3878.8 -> 17.8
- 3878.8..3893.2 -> 16.2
